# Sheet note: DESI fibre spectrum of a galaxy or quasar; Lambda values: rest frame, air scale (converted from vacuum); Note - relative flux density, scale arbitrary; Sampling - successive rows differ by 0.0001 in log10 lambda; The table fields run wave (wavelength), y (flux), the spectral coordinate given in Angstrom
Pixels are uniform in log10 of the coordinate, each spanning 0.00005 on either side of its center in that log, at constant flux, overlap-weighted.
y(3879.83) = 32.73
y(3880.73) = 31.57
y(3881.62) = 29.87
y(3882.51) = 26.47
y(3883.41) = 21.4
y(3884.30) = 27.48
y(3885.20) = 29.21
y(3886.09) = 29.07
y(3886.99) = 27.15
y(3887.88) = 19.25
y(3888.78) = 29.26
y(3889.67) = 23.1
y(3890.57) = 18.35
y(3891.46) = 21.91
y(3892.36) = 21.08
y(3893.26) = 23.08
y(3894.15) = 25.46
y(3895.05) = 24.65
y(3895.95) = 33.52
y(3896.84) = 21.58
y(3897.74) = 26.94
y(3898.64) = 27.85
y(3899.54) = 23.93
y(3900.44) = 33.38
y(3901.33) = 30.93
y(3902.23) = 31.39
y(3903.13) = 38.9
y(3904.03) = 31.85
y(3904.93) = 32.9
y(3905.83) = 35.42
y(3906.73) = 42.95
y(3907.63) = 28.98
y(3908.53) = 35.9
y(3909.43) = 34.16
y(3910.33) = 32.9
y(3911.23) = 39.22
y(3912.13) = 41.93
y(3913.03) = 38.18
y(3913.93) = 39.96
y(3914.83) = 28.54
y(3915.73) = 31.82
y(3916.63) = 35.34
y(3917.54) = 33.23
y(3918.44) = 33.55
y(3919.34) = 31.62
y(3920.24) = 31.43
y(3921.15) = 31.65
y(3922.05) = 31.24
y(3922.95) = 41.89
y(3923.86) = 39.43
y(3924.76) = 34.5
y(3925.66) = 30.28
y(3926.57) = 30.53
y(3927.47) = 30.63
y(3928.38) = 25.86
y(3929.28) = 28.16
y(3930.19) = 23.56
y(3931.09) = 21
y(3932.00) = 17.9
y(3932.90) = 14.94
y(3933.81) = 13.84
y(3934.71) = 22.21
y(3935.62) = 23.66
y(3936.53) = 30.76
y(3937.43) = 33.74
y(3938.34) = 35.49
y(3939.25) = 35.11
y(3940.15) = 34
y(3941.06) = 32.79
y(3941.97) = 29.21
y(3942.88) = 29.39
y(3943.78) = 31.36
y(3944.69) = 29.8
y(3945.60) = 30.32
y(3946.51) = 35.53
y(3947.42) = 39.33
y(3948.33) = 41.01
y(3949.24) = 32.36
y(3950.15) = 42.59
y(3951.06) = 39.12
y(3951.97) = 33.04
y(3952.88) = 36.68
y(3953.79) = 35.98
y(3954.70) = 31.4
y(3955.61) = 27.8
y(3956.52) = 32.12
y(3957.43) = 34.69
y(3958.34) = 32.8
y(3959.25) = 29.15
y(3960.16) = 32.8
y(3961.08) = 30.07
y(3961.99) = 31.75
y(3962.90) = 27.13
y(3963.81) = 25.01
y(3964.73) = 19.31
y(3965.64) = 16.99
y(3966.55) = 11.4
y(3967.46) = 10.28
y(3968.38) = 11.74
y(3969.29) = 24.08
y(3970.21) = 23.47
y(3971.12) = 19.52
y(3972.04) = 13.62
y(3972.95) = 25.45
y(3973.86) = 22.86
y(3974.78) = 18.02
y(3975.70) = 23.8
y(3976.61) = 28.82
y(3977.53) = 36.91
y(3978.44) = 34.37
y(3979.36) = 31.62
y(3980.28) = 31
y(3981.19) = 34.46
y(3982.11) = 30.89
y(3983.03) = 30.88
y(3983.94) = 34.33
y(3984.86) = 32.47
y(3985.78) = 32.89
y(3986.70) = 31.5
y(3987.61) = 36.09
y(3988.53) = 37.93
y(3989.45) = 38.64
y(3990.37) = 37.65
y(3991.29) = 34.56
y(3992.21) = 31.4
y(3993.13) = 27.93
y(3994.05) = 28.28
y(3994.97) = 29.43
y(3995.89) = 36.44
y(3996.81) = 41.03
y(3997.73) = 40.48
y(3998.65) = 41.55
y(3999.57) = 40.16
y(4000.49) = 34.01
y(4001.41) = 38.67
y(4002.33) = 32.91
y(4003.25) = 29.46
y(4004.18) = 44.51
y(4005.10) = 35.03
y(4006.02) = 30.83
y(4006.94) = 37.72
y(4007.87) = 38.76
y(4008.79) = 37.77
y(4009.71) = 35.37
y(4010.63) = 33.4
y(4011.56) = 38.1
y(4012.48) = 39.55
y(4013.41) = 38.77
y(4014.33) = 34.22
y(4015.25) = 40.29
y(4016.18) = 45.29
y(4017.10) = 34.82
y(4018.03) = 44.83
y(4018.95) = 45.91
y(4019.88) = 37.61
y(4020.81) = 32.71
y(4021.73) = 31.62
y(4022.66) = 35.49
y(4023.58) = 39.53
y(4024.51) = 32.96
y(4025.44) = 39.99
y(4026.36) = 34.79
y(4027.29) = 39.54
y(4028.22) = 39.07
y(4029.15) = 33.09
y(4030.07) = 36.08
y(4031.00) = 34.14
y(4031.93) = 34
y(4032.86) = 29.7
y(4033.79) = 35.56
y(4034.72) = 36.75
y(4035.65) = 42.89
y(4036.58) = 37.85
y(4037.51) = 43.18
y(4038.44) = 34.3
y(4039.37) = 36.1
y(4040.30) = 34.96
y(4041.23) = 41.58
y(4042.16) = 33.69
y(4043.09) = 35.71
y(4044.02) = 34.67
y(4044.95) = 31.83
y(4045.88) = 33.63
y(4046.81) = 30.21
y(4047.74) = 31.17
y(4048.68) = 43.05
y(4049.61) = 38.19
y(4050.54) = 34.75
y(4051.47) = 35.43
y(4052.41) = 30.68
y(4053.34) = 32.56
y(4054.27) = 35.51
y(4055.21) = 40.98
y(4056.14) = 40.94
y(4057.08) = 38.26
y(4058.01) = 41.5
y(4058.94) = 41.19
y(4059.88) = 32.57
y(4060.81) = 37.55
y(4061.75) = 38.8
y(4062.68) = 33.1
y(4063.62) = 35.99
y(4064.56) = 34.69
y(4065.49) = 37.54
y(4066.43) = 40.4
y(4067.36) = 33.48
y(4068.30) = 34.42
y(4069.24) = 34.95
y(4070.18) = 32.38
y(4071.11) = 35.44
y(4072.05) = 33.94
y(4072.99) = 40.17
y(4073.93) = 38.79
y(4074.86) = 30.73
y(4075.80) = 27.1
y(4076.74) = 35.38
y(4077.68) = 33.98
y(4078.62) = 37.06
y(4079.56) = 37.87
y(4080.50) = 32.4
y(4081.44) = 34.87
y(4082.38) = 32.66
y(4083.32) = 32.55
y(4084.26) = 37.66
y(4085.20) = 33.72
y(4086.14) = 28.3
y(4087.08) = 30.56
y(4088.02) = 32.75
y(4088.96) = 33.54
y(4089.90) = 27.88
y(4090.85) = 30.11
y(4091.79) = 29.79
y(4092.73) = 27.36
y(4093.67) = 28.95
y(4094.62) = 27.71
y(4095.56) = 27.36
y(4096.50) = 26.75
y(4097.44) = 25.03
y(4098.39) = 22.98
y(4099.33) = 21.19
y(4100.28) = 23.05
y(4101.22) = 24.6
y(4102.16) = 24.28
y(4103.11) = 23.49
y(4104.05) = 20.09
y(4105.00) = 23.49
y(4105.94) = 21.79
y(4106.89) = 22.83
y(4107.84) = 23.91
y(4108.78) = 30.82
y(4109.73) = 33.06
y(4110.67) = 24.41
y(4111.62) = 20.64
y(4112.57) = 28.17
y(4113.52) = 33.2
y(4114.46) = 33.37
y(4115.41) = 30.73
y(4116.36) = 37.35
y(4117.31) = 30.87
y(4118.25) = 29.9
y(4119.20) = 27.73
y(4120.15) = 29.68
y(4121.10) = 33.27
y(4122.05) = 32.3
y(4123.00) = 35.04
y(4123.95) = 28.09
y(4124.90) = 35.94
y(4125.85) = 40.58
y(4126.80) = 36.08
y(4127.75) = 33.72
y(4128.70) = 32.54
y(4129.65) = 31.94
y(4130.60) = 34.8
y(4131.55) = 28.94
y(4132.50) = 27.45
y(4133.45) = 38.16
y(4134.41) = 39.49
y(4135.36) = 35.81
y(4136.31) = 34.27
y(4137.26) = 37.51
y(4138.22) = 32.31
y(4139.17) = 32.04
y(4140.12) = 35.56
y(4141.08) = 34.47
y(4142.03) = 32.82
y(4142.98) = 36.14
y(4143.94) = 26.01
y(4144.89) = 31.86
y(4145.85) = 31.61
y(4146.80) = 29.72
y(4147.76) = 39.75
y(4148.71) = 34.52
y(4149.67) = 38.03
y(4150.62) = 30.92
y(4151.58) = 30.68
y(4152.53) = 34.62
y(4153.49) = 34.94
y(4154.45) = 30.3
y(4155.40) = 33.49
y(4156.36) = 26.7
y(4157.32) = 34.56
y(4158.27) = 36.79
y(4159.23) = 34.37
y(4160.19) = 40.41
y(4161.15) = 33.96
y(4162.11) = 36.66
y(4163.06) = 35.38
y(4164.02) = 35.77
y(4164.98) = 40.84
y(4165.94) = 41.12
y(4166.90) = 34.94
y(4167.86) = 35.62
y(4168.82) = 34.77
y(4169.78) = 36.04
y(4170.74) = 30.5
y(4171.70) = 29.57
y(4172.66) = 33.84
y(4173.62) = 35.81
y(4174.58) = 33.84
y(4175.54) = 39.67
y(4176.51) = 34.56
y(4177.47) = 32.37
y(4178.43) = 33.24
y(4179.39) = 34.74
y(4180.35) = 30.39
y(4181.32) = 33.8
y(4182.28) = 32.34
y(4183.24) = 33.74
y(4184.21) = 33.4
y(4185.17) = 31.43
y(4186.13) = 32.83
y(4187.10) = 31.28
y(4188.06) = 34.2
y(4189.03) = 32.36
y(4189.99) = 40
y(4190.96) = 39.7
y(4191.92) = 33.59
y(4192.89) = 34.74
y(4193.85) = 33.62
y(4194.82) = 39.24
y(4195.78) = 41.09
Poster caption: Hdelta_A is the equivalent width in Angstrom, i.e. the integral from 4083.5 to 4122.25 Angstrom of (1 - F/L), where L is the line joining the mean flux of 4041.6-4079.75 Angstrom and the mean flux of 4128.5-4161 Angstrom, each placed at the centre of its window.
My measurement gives 7.2 Angstrom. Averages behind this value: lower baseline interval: 35.6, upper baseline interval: 33.6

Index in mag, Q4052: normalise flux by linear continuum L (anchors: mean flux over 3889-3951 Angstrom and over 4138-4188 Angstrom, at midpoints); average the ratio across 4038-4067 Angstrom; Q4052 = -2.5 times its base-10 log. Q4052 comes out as -0.12 mag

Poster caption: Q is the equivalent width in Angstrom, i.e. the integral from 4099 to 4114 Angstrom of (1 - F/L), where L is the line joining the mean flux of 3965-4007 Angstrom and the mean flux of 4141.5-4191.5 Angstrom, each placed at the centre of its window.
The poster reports 3.60 Angstrom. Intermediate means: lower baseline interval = 30.3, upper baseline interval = 34.2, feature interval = 25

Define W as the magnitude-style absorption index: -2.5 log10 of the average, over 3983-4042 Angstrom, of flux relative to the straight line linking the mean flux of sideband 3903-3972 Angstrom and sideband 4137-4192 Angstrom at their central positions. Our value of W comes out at -0.15 mag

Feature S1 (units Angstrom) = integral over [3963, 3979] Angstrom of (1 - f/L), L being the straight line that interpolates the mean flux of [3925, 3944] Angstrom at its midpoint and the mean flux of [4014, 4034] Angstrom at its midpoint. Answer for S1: 4.9 Angstrom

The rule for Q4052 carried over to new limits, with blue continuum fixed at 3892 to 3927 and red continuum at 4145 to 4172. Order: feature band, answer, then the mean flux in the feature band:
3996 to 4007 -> -0.12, 37.2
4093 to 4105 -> 0.35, 24.6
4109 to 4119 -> 0.14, 30.1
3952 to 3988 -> 0.19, 27.6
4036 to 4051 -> -0.08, 36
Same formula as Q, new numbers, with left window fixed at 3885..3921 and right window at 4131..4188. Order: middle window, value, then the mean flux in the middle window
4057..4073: -1.75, 36.3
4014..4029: -2.72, 38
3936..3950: -1.09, 33.5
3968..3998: 1.48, 30.1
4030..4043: -1.66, 36.5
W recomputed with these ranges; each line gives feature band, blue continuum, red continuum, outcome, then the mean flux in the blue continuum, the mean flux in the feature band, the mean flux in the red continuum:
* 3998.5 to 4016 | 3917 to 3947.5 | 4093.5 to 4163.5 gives -0.21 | 29.8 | 37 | 31.1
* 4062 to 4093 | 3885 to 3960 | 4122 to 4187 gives -0.03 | 30.8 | 33.8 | 34.1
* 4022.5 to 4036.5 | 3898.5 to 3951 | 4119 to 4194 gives -0.11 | 32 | 36.3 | 34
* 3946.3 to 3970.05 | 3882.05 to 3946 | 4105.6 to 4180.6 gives 0.04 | 29.7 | 29.2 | 33.1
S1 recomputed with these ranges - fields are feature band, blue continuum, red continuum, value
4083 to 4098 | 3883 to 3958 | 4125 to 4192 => 1.5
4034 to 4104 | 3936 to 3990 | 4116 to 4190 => -3.2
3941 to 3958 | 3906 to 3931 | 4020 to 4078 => 0.0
